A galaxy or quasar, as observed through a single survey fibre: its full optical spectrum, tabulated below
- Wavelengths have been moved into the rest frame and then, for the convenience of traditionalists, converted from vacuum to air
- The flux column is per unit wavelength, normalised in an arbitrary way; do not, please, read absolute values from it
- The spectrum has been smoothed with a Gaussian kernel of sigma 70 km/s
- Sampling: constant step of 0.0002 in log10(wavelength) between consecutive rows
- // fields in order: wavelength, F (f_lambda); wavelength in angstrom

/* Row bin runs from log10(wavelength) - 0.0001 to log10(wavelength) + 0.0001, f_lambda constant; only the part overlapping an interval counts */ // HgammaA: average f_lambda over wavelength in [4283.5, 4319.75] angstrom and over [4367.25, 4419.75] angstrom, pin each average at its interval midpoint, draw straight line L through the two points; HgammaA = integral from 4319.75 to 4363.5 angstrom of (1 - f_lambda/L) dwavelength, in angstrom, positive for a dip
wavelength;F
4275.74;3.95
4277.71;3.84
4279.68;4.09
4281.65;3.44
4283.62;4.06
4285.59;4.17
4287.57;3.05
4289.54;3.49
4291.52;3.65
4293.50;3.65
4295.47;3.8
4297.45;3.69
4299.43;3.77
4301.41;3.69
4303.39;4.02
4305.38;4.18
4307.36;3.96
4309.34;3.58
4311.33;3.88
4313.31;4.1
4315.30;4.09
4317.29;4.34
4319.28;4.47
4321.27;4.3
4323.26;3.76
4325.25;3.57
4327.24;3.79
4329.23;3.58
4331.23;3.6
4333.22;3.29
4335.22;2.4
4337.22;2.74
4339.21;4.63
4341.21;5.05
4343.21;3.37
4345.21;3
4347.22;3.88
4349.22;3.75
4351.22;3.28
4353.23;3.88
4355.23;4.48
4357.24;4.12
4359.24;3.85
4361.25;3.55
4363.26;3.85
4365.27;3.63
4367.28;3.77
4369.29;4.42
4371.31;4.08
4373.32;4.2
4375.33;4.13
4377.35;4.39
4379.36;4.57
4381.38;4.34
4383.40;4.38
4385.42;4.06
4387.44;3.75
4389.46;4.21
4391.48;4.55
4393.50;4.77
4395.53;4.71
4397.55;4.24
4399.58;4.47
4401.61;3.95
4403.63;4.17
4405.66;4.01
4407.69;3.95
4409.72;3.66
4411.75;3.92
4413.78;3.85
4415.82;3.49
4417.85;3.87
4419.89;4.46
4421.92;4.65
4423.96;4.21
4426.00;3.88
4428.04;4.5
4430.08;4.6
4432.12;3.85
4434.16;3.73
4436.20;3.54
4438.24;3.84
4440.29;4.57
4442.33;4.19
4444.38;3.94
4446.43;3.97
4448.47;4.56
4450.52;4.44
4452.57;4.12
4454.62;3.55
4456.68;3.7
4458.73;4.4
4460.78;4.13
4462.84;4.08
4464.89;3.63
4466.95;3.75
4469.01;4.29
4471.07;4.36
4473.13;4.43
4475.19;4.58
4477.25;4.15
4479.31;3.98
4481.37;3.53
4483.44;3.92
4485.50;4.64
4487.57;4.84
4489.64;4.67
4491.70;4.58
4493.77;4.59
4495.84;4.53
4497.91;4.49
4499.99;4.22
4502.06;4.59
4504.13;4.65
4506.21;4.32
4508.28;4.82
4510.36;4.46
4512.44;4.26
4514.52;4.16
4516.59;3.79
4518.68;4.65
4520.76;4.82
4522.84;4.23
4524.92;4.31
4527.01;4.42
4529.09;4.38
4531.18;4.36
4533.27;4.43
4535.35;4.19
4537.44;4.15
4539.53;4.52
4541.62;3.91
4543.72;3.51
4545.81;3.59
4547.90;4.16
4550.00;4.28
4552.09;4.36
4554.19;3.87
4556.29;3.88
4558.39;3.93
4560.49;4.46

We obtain 3.0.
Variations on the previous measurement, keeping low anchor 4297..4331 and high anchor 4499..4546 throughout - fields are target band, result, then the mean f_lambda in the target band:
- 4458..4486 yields 0.61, 4.12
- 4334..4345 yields 1.07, 3.59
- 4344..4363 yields 1.15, 3.75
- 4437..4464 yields 0.43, 4.11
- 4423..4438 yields 0.38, 4.03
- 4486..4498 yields -1.07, 4.63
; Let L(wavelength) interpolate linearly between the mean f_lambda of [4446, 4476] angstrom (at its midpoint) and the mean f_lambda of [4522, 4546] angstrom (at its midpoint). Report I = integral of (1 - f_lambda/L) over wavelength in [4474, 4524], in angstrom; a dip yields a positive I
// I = -2.81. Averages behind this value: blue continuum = 4.13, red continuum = 4.19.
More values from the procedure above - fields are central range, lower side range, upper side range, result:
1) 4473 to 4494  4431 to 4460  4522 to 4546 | -1.25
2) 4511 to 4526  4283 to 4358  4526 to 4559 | -0.86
